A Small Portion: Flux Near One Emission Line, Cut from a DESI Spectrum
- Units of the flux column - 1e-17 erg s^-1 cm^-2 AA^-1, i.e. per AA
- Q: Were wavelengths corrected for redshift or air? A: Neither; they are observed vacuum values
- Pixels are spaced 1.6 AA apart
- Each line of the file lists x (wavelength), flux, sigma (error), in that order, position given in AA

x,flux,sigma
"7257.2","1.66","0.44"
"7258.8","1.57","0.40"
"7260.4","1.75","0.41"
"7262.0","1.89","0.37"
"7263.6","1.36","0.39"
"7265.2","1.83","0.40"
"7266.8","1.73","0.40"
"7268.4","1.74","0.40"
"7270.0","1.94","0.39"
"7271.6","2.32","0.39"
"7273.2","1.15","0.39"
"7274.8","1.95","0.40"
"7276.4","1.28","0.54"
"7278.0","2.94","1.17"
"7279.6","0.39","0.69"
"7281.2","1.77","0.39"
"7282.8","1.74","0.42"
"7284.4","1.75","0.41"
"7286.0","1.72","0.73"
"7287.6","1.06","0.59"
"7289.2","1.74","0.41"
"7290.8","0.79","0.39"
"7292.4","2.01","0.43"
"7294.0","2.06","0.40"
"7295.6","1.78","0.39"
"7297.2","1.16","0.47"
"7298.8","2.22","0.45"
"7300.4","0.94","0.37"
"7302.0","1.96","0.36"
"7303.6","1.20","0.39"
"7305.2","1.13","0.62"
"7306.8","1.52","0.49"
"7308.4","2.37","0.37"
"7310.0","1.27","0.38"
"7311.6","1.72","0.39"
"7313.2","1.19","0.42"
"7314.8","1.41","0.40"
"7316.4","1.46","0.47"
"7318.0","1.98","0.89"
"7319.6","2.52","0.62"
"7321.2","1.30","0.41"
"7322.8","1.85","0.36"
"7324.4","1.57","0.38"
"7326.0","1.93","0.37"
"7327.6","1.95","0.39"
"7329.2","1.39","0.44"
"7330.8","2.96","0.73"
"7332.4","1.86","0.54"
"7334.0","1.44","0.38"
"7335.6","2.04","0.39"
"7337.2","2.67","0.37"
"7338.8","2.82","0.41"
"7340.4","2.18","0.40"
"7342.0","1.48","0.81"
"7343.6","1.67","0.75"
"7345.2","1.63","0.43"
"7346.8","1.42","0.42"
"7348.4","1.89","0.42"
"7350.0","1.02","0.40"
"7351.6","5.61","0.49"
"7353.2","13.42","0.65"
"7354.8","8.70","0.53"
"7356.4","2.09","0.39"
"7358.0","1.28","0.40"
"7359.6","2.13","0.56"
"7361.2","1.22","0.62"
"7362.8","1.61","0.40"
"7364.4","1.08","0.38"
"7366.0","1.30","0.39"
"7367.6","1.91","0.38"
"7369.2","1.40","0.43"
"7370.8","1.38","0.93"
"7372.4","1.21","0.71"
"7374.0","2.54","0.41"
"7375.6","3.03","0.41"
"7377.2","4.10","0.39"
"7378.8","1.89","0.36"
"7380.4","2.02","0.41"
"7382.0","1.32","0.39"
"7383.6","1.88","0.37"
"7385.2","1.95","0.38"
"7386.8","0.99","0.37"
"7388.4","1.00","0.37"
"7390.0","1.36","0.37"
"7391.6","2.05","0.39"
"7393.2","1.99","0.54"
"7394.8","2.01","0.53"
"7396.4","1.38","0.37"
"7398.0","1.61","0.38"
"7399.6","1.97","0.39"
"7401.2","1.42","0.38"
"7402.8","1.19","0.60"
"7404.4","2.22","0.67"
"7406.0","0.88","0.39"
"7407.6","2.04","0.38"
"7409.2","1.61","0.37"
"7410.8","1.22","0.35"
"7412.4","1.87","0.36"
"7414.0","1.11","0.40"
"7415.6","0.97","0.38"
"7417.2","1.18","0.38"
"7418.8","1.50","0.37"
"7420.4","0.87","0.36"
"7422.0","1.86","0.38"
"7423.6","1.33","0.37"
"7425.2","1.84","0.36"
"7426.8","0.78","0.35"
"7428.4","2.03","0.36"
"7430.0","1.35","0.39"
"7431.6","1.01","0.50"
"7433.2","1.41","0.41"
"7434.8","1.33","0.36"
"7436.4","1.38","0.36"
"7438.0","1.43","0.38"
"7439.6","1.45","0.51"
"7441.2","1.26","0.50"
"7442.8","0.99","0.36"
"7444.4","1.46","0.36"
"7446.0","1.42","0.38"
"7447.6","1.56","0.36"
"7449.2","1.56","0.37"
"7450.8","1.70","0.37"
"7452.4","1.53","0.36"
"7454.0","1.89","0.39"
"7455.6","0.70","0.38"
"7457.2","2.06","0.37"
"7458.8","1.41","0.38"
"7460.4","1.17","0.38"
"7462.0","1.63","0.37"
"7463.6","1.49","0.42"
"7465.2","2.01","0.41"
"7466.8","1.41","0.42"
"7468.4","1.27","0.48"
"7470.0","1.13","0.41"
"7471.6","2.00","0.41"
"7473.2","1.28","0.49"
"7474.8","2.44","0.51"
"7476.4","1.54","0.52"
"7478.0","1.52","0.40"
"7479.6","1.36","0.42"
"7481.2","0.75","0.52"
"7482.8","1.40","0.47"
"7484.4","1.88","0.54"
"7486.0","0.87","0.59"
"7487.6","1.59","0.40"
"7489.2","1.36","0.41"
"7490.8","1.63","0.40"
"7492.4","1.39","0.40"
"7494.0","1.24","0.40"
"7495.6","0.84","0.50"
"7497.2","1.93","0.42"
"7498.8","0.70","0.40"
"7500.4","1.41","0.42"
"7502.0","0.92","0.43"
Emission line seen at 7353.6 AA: Halpha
